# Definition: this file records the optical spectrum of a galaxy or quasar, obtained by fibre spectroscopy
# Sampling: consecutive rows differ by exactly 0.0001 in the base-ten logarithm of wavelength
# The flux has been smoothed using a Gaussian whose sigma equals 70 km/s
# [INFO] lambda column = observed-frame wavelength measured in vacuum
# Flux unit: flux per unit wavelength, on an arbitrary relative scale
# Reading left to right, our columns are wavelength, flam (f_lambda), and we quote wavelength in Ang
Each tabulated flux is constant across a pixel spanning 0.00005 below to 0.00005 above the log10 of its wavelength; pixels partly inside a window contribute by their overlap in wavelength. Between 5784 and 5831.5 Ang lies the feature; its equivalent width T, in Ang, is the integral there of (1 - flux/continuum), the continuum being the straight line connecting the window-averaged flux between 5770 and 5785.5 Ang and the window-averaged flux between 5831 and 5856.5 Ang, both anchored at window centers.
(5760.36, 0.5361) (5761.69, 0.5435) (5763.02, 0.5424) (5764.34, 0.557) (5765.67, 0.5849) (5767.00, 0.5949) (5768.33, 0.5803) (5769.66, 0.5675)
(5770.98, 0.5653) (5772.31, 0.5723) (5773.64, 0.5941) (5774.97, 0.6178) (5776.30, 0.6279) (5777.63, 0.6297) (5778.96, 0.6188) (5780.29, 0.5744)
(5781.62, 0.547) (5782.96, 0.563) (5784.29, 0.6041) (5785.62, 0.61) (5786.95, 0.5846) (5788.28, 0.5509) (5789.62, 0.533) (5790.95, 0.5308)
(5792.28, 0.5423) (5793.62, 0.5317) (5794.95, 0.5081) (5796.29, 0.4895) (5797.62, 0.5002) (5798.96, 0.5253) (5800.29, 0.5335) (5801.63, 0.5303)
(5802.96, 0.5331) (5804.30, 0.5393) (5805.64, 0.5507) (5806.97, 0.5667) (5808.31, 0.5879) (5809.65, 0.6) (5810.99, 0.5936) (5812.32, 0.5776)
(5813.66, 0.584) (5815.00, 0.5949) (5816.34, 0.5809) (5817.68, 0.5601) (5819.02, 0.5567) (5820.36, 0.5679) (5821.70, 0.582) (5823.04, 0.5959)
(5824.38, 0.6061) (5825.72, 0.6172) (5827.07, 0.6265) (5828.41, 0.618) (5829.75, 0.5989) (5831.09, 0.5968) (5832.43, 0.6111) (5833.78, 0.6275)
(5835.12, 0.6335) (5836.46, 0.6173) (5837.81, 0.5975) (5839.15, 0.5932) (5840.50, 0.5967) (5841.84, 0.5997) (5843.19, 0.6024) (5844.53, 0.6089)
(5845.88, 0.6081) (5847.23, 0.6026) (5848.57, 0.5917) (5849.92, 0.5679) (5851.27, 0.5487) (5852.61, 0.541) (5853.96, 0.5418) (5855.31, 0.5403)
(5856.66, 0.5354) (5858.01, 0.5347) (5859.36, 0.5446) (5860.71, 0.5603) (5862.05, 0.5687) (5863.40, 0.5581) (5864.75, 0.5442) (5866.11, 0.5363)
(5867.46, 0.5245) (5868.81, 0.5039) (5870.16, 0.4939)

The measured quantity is 2.0 Ang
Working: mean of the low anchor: 0.592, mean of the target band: 0.567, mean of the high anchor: 0.59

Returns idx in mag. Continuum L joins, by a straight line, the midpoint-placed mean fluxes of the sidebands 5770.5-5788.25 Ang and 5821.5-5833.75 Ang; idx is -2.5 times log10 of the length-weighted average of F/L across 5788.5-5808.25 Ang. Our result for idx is 0.13 mag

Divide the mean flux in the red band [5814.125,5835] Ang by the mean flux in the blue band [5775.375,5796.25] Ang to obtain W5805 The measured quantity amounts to 1.05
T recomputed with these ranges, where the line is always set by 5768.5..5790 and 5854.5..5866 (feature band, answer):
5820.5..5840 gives -1.6 Ang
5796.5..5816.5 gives 0.5 Ang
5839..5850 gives -0.9 Ang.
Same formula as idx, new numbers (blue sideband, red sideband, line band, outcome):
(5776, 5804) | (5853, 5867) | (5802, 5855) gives -0.07 mag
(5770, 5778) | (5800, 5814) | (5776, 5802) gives 0.05 mag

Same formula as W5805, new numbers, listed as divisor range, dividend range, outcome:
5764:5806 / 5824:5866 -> 1.04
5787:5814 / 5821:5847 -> 1.11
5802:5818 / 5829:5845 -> 1.06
